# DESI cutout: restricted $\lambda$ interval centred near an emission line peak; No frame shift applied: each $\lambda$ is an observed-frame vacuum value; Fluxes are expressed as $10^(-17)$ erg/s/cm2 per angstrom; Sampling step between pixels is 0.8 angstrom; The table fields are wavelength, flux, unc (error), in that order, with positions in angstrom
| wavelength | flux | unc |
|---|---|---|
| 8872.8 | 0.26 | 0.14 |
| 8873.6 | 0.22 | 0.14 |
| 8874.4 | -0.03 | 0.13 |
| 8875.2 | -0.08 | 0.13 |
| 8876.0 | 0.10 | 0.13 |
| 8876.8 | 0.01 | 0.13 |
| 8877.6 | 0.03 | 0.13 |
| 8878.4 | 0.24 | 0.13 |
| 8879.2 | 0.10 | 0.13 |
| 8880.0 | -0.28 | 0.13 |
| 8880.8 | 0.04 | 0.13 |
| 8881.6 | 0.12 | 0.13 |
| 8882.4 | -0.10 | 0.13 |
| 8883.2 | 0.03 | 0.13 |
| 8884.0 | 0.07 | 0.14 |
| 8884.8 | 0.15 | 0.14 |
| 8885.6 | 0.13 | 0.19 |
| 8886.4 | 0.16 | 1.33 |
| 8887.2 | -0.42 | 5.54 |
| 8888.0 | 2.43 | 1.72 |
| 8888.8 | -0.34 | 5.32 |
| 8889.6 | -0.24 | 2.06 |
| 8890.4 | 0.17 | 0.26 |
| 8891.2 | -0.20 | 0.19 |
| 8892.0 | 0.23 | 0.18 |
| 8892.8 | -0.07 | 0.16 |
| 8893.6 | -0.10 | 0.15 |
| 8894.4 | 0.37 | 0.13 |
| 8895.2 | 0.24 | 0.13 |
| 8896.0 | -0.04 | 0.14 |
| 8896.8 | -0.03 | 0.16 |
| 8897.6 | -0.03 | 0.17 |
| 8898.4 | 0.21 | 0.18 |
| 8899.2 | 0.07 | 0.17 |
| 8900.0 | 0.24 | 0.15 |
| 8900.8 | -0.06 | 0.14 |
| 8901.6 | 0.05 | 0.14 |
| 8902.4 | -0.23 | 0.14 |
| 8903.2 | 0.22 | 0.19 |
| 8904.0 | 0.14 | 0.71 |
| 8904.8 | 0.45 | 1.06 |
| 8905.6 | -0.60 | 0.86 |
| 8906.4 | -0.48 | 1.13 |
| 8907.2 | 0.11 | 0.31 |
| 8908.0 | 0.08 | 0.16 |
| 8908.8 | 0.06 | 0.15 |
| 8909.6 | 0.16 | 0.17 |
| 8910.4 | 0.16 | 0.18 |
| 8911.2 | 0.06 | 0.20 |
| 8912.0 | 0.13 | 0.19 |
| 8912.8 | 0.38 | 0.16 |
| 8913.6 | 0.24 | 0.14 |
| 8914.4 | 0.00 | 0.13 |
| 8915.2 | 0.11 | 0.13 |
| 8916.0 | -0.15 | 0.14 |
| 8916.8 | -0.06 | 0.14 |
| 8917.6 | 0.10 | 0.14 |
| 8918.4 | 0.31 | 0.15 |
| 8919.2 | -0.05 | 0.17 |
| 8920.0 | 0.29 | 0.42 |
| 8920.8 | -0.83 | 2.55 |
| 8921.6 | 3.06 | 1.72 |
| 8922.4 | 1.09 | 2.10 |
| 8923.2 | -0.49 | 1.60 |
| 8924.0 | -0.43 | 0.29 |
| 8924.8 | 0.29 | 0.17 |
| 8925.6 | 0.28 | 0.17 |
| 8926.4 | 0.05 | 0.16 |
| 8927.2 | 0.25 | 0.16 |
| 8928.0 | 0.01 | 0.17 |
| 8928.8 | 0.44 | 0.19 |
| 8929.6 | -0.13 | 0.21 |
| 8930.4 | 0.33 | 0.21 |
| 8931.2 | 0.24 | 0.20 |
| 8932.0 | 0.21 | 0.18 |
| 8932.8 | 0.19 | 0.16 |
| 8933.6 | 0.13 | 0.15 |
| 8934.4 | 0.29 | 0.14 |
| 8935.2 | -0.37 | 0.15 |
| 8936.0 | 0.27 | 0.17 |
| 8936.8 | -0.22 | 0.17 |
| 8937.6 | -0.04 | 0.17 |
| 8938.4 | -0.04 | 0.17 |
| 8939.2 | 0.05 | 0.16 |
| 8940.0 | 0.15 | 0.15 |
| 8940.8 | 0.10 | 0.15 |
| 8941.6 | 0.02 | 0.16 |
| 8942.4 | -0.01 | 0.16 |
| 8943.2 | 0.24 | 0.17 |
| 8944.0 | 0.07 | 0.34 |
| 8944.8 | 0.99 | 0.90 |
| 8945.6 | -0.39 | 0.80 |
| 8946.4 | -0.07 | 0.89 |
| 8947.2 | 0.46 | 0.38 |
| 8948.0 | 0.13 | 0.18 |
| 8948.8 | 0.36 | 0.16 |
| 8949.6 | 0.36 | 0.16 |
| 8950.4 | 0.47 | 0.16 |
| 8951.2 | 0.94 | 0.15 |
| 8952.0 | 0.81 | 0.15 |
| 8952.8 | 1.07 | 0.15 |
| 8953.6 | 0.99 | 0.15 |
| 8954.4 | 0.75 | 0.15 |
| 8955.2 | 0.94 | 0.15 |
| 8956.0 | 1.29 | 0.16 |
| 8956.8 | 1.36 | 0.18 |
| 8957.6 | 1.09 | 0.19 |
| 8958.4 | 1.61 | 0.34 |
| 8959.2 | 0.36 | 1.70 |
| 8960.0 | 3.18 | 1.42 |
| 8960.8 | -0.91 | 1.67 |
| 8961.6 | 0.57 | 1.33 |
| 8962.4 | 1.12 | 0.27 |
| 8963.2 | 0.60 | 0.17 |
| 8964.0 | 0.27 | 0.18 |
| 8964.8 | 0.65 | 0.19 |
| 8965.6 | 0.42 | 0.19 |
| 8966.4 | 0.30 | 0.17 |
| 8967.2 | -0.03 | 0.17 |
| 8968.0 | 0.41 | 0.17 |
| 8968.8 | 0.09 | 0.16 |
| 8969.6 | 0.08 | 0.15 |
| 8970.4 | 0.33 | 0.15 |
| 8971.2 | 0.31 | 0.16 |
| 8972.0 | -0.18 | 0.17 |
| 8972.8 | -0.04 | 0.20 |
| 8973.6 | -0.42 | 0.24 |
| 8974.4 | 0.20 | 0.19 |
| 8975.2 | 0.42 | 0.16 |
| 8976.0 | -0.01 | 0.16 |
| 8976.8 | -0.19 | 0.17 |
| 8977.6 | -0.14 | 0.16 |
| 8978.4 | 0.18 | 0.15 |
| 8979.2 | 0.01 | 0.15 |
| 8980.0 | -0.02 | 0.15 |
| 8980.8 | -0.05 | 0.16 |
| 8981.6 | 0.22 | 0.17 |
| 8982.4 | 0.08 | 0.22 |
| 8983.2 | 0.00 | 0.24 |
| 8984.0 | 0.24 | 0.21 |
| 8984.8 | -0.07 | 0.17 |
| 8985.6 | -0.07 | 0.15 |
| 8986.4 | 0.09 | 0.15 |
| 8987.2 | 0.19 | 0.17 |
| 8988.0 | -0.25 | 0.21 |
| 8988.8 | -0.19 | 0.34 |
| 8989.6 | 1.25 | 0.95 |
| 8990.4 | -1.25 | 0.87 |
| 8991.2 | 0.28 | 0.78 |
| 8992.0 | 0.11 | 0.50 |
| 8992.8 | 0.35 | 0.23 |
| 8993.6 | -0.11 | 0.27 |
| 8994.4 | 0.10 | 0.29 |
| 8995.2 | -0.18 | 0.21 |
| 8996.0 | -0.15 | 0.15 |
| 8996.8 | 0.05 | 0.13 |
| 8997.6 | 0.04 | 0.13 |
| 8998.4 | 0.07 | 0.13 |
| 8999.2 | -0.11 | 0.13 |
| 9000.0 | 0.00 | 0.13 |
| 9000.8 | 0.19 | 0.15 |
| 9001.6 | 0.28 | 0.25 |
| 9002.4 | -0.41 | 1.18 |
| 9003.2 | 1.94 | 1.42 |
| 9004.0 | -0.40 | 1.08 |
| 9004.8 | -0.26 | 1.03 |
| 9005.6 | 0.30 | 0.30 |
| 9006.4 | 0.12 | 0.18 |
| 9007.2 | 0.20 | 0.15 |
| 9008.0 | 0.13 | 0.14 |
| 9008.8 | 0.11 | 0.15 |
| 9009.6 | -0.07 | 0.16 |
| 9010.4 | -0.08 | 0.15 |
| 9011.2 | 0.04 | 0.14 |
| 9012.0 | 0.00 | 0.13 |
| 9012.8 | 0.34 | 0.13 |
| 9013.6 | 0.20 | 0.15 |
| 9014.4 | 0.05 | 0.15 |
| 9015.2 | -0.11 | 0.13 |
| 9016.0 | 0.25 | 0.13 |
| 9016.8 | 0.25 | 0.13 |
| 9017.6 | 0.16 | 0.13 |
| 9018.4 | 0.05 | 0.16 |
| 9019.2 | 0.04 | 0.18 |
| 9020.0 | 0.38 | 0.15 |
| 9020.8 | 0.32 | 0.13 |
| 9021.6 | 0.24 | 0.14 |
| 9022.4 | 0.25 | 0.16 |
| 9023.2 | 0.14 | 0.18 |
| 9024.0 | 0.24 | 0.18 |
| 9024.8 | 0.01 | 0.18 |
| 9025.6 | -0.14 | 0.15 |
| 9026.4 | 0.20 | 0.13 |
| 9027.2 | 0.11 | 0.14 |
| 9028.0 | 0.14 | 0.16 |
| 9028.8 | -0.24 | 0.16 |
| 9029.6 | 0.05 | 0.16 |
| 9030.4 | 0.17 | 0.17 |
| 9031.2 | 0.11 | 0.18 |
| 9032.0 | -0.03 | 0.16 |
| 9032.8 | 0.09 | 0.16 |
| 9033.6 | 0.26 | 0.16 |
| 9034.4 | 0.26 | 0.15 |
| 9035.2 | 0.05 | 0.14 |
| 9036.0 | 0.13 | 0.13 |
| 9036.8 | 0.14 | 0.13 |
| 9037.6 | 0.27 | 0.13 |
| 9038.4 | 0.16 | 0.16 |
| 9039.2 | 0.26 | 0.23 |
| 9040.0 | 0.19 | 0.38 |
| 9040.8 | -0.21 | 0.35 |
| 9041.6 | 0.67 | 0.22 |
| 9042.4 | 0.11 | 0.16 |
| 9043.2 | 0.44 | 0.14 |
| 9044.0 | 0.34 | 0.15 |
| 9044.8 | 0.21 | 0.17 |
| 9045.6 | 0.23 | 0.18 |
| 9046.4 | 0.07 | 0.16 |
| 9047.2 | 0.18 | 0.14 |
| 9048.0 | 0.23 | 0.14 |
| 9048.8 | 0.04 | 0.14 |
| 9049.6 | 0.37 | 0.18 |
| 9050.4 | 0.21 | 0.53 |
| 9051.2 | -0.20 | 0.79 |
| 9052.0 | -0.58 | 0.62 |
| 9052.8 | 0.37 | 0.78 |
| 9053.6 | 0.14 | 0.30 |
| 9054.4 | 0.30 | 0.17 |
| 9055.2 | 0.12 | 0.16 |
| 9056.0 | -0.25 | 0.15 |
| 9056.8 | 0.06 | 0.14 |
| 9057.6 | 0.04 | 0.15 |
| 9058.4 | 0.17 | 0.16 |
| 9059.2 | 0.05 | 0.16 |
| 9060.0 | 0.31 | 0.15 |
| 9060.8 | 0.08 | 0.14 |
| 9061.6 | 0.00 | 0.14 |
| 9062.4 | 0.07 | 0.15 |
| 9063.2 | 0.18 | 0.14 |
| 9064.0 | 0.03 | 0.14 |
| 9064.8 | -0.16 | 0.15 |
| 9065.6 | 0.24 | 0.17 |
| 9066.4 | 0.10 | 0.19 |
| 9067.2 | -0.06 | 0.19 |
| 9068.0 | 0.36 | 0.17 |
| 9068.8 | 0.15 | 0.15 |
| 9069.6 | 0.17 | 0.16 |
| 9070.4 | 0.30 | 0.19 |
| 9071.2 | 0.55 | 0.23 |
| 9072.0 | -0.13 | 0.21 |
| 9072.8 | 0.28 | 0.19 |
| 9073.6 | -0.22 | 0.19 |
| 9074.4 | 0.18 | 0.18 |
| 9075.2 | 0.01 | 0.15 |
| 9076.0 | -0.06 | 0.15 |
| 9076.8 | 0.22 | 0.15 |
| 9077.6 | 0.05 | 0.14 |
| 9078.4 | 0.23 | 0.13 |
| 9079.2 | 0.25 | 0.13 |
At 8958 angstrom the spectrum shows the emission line [O II]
